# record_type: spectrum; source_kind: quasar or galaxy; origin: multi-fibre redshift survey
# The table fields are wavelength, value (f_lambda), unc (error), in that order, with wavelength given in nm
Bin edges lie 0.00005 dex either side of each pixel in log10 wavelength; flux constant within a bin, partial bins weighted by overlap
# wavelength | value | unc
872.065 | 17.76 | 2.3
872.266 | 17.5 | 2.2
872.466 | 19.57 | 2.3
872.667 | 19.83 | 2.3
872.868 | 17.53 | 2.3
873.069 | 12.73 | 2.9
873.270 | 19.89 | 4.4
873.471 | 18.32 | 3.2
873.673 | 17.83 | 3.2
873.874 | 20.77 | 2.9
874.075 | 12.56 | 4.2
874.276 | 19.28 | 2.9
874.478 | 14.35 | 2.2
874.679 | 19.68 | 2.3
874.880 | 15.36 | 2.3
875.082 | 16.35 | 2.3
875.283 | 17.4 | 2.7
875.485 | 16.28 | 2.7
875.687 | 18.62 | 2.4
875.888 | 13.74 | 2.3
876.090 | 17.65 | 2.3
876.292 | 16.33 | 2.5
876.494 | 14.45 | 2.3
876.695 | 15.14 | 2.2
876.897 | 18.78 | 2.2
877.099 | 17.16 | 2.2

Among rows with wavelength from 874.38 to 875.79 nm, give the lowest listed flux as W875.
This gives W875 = 14.35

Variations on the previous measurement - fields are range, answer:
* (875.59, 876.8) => 13.74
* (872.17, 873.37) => 12.73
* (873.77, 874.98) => 12.56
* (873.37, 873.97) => 17.83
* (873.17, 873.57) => 18.32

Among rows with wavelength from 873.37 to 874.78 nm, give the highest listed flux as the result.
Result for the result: 20.77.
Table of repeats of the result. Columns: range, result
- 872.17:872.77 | 19.83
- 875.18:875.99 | 18.62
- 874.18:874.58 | 19.28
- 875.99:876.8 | 17.65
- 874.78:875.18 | 16.35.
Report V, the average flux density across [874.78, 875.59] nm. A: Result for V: 16.3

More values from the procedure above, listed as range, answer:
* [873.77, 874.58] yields 16.8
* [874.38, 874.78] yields 17.1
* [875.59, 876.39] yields 16.6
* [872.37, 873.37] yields 17.9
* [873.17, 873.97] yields 19.2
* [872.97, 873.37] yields 16.3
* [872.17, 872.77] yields 19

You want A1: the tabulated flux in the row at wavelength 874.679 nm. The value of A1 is 19.68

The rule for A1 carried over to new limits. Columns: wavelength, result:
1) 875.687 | 18.62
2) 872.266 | 17.5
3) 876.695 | 15.14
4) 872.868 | 17.53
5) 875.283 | 17.4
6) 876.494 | 14.45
